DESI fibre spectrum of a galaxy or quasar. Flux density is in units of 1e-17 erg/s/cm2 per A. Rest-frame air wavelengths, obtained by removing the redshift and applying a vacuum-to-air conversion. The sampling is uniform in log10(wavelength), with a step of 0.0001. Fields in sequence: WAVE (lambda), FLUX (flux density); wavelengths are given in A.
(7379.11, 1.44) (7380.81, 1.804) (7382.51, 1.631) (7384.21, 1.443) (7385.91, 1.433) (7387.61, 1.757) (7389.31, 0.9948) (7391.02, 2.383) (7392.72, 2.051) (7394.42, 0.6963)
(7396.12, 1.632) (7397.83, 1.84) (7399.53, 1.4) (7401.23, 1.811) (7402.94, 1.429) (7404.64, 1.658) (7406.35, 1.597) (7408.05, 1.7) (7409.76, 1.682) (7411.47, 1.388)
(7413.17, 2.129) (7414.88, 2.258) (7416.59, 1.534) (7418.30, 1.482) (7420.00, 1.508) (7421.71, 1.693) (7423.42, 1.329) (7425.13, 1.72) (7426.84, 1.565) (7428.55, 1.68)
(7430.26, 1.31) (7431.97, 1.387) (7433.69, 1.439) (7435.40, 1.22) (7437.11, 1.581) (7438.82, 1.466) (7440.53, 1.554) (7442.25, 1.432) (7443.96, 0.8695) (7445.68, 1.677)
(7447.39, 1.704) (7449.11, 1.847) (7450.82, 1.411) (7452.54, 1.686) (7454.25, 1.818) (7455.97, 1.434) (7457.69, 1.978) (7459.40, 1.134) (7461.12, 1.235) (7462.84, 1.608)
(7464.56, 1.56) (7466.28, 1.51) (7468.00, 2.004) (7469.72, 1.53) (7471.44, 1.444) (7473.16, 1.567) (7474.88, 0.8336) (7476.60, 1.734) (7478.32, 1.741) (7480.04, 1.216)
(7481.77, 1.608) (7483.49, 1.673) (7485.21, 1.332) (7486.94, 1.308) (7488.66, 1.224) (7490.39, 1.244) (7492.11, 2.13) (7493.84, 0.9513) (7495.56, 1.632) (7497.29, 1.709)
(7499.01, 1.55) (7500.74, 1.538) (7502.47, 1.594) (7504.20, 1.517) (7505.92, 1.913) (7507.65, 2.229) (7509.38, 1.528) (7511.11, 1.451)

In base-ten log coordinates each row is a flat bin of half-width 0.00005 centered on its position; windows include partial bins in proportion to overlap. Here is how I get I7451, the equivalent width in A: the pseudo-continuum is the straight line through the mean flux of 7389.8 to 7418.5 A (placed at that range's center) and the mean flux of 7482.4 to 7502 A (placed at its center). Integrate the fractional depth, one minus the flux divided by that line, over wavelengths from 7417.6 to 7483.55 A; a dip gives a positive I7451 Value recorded 2.54 A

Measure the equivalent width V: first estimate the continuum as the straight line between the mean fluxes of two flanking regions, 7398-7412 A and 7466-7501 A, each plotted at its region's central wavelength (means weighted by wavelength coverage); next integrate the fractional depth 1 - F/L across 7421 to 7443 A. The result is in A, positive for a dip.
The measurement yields 1.1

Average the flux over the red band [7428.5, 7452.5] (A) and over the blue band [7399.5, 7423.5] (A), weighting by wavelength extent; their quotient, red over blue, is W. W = 0.89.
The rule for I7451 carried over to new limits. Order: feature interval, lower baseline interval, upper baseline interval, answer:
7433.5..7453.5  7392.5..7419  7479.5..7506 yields 1.03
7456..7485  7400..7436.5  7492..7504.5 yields 0.86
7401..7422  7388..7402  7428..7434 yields -2.04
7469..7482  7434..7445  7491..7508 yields 0.73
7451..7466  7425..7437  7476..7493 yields -0.57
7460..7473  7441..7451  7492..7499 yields -0.27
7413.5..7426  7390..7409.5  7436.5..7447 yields -0.93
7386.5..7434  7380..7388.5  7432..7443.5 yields -2.84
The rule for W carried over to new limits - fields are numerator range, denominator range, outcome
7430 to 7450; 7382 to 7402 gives 0.92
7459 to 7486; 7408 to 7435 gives 0.93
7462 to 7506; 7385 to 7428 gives 0.93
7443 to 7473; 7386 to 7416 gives 0.94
